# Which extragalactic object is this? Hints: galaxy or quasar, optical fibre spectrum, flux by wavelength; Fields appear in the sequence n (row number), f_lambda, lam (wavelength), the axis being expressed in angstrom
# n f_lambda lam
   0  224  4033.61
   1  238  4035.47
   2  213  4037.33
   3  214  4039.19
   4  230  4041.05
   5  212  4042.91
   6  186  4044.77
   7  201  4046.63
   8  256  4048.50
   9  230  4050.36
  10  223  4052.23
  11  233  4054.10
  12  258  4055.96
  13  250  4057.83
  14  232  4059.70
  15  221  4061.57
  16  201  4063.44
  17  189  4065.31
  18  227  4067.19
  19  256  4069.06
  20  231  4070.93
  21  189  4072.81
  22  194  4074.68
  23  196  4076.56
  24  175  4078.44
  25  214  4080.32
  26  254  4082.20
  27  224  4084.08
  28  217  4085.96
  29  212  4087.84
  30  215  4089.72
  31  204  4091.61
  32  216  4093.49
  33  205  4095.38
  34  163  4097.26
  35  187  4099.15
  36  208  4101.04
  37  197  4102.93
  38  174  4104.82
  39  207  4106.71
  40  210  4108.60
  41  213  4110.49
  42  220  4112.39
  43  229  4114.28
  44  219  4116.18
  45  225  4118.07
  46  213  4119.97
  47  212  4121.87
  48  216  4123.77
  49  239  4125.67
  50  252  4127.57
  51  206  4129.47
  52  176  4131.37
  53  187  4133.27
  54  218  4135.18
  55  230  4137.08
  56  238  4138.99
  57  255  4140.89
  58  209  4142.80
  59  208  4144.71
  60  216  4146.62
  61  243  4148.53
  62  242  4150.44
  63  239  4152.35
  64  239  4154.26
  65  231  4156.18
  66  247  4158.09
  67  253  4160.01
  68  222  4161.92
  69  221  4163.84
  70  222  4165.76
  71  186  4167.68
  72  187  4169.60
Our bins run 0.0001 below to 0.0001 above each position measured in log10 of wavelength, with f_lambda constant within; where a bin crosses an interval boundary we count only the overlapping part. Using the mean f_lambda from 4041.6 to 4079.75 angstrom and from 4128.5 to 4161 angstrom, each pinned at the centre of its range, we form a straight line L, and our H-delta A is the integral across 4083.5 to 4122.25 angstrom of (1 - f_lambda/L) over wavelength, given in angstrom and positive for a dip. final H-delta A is 2.5 angstrom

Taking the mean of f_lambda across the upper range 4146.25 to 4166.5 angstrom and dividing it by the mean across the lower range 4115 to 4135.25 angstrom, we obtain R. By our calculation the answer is 1.09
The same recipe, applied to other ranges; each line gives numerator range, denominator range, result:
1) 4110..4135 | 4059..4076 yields 1.00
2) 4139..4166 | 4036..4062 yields 1.03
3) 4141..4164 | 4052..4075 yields 1.03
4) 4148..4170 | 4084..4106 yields 1.14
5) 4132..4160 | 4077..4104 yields 1.11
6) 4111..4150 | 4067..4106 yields 1.07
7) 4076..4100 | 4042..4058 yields 0.91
